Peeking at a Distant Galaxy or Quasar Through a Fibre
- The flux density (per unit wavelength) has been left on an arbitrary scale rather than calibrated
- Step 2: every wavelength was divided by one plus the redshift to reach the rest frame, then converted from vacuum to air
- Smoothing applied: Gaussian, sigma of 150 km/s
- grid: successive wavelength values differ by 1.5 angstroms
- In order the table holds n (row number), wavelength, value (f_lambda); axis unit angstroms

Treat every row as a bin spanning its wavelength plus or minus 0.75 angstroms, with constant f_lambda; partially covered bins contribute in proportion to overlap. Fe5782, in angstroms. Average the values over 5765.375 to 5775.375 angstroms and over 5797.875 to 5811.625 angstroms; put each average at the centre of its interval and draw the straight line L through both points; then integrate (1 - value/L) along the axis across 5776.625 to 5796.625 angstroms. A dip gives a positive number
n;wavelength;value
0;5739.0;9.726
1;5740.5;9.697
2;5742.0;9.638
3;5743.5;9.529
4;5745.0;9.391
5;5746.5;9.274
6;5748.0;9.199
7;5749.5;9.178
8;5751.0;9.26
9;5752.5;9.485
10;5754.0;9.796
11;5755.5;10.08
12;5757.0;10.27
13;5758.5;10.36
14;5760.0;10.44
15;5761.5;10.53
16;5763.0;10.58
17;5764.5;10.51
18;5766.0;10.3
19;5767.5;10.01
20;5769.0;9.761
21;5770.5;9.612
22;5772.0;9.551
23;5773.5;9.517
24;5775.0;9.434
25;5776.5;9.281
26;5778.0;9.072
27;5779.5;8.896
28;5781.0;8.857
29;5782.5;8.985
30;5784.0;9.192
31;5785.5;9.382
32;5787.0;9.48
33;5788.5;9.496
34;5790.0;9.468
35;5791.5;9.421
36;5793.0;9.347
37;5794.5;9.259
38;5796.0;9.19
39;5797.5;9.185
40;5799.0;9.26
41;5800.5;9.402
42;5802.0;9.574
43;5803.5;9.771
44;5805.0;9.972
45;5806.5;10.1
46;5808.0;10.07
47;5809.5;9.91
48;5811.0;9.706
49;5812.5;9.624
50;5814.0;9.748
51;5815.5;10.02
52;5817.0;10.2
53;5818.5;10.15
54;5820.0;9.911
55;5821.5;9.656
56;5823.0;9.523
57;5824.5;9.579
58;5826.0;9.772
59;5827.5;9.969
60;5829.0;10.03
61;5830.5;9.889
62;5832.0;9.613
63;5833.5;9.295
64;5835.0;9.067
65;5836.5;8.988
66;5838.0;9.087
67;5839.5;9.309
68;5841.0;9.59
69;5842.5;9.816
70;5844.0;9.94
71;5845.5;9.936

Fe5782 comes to 1.0 angstroms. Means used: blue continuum 9.75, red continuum 9.74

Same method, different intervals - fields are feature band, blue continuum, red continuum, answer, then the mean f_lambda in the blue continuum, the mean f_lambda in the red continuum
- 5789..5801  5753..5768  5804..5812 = 0.9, 10.3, 9.94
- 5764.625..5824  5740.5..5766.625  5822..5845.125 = 0.8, 9.86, 9.57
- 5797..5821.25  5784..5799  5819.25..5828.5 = -0.6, 9.35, 9.74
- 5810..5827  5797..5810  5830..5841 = -0.5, 9.7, 9.33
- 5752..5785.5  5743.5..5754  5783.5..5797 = -1.4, 9.35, 9.36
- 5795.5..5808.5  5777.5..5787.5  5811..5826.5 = -0.2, 9.12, 9.81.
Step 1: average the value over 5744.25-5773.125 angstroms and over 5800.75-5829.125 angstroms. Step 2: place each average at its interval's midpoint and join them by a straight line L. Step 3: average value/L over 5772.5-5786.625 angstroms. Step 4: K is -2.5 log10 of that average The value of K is 0.08 mag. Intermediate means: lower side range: 9.87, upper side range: 9.85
